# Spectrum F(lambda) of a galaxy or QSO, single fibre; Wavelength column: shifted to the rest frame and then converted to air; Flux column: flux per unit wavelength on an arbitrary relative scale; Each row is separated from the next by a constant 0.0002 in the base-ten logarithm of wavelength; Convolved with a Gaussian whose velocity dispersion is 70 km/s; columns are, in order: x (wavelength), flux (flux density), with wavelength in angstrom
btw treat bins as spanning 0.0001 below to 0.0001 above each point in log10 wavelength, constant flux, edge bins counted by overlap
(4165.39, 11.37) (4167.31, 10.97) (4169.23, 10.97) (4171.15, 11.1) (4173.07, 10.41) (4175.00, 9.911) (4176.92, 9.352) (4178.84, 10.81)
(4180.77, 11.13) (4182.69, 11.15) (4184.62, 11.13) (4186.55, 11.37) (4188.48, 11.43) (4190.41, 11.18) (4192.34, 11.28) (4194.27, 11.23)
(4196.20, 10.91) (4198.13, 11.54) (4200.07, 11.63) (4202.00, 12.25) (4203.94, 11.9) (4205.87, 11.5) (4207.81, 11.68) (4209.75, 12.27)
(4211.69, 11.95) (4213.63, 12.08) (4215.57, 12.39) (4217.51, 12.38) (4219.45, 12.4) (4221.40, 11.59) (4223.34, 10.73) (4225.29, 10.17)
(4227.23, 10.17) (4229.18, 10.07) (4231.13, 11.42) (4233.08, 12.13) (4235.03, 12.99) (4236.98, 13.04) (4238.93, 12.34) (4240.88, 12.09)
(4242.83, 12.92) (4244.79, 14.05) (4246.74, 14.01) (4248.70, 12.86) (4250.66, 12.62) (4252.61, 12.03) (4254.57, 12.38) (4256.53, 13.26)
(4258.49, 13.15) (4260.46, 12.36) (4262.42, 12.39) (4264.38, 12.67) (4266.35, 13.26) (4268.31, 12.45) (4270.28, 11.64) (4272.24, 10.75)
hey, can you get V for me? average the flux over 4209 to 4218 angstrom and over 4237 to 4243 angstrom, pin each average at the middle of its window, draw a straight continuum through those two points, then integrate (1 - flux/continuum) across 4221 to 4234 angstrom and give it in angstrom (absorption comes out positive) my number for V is 1.6 angstrom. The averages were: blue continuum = 12.2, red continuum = 12.5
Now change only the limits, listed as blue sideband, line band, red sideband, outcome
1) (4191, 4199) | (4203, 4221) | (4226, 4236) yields -1.22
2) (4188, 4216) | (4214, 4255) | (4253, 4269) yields 0.41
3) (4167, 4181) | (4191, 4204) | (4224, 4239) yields -0.69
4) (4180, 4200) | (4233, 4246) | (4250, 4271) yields -0.73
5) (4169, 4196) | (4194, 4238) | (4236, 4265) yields 0.55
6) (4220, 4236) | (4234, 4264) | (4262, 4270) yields -2.16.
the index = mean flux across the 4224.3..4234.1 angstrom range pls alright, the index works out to 10.8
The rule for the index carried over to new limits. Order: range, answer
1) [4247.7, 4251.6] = 12.7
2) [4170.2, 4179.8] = 10.3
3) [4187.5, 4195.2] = 11.3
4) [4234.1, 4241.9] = 12.6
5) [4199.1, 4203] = 11.9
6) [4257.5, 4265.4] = 12.6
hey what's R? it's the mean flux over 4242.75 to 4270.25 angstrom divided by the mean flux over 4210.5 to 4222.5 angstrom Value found 1.06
